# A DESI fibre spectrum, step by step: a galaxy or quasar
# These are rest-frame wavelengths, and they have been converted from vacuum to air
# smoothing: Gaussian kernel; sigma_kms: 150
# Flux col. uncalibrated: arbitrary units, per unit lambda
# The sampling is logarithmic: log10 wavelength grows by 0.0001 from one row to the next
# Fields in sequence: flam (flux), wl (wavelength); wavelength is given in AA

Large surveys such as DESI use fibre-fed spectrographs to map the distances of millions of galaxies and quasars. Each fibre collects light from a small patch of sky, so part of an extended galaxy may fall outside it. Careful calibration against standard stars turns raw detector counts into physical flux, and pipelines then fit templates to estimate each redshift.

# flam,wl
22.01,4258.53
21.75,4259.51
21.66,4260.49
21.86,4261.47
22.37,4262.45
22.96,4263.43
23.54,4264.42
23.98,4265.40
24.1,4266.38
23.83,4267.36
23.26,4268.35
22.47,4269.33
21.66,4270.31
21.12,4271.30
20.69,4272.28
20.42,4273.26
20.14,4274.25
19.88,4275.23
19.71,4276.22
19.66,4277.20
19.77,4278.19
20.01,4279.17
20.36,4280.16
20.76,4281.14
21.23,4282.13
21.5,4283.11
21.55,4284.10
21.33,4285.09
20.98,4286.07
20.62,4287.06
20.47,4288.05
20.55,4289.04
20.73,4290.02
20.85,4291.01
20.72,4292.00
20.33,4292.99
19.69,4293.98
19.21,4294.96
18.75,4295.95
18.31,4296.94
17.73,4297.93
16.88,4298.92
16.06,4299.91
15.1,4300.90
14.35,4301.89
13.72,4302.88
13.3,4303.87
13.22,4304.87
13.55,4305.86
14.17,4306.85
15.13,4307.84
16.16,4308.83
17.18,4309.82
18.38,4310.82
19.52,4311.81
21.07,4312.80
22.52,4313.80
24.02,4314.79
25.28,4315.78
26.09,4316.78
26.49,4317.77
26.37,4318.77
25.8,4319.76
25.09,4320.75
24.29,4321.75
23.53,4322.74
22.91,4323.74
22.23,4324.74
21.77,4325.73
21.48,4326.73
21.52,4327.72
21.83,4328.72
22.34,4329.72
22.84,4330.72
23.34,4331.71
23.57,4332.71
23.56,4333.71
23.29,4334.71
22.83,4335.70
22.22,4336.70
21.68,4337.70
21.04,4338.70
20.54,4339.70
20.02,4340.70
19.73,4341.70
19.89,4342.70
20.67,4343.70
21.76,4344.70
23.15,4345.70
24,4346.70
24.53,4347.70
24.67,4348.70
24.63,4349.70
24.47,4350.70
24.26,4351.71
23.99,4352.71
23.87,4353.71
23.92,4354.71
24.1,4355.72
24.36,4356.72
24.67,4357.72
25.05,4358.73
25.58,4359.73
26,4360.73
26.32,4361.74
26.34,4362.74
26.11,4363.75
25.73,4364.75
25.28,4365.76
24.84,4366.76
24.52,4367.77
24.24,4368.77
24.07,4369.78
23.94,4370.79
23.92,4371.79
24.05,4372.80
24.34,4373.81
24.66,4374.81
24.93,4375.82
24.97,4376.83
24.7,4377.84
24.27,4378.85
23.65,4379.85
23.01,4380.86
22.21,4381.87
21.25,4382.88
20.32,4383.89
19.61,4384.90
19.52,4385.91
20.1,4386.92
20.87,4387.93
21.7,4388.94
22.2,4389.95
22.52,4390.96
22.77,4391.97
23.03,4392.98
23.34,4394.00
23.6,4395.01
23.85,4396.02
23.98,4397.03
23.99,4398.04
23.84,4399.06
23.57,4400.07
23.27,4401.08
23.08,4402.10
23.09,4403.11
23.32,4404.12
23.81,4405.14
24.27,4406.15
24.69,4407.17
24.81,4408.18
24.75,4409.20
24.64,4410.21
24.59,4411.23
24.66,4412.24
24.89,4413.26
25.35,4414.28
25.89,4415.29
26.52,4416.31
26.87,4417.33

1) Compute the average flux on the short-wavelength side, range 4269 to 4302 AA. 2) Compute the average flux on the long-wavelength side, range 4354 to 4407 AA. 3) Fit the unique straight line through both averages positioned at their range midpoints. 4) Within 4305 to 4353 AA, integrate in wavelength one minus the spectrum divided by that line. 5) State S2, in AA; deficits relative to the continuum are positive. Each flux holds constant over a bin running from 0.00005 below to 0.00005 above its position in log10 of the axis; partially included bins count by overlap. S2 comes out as -0.8 AA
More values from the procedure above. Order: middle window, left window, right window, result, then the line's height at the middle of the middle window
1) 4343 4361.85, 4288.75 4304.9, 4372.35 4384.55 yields -2.16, 21.6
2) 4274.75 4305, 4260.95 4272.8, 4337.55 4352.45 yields 4.77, 22.6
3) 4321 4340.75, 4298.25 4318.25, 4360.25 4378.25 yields -1.75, 20.6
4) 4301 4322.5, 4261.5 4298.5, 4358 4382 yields 2.49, 22.3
